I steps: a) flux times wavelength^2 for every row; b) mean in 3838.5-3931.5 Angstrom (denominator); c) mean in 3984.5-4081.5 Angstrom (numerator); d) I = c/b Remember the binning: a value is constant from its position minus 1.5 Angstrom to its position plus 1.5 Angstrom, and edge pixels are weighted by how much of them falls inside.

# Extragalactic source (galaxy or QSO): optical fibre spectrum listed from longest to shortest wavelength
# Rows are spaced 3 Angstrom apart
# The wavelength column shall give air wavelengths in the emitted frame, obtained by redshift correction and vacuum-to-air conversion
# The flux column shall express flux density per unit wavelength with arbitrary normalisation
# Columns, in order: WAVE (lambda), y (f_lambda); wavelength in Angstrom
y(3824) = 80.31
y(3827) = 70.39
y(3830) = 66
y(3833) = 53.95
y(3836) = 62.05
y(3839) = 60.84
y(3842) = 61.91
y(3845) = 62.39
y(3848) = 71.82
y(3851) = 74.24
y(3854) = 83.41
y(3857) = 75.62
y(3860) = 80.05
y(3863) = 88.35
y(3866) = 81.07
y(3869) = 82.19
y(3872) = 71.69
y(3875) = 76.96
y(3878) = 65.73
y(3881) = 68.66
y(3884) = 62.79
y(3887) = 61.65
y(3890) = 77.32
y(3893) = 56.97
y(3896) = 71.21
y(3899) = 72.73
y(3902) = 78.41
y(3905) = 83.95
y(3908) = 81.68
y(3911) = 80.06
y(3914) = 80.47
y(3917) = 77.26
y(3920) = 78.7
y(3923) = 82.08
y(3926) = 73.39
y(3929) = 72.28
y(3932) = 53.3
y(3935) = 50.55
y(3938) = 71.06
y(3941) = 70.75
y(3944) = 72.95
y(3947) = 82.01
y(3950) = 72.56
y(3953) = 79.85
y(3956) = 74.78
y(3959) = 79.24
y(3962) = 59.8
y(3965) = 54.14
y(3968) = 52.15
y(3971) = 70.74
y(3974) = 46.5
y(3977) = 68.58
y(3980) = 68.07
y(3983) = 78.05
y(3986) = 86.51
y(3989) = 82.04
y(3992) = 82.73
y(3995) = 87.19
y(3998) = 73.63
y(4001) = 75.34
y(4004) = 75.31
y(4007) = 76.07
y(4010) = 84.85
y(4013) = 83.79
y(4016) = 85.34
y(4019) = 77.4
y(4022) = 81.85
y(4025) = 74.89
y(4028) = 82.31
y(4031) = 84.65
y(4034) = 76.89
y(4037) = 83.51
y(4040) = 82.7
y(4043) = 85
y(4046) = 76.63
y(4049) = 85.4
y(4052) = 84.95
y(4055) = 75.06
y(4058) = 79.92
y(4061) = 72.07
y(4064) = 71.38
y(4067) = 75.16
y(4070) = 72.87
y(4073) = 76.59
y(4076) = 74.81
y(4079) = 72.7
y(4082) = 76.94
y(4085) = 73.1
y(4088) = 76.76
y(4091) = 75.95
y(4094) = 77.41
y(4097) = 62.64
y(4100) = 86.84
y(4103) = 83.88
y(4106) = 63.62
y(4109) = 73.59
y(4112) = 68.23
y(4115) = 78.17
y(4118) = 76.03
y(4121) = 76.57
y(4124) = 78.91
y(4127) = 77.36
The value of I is 1.15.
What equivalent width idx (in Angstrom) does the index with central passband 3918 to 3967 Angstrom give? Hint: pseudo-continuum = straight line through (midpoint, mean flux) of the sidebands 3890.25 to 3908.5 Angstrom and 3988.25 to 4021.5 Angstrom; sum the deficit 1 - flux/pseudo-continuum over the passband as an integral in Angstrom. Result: 3.96 Angstrom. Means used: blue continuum 74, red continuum 80.3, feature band 70.3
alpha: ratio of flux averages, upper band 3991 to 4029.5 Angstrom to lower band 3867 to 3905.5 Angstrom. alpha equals 1.12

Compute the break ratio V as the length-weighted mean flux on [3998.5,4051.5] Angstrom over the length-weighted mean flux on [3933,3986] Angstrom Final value 1.18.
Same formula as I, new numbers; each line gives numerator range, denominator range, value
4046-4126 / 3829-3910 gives 1.18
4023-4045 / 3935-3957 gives 1.16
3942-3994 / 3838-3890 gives 1.04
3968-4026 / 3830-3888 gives 1.15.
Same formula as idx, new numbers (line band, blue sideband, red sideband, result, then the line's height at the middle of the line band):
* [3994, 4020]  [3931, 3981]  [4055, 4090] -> -3.6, 70.1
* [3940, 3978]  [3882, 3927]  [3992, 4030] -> 4.6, 77.3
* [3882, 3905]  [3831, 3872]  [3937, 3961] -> 1.2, 73.4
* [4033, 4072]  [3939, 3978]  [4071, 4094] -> -2.7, 73.6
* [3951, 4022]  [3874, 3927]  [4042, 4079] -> 1.4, 75.7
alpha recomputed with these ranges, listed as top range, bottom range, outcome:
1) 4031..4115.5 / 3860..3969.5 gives 1.06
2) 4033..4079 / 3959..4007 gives 1.10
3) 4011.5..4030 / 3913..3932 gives 1.07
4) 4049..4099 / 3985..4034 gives 0.93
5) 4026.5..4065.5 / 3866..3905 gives 1.12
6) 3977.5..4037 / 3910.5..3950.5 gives 1.10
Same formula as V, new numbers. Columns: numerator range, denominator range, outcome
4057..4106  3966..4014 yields 1.01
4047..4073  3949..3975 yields 1.17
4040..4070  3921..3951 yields 1.12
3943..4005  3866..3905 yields 1.01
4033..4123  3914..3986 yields 1.10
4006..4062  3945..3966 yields 1.12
